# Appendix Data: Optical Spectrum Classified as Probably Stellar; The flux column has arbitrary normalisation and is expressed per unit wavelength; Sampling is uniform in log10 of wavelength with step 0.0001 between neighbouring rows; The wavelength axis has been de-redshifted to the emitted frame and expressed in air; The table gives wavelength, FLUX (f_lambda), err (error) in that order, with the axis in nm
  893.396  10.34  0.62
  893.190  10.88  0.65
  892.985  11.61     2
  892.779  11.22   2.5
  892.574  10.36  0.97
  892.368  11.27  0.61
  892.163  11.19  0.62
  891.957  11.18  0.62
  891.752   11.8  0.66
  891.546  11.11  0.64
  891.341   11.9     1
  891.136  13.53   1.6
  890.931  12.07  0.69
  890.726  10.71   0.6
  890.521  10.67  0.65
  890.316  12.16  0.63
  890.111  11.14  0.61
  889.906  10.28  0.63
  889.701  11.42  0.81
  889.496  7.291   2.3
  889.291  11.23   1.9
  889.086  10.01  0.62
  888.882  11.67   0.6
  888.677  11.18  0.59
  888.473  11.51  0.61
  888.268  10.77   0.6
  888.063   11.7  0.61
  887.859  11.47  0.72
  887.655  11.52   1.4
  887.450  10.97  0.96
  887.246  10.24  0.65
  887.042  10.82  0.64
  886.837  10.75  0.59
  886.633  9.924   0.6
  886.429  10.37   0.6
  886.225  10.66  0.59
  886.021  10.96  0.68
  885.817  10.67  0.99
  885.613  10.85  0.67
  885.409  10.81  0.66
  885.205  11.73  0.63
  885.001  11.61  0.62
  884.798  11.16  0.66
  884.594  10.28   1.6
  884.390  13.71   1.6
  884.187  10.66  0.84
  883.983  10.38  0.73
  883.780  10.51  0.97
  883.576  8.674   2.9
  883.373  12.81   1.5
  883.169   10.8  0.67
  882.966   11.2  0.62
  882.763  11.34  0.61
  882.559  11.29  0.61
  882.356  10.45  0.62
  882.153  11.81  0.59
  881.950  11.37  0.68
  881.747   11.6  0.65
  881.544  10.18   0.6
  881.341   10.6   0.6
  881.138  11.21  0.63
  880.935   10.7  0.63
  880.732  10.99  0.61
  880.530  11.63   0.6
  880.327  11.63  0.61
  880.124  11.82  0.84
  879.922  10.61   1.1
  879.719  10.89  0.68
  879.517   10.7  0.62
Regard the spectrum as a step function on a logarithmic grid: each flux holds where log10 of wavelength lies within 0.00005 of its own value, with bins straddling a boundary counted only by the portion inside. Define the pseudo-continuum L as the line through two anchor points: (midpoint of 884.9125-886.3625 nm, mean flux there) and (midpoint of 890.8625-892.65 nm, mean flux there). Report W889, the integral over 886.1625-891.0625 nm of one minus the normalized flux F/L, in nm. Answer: 0.19 nm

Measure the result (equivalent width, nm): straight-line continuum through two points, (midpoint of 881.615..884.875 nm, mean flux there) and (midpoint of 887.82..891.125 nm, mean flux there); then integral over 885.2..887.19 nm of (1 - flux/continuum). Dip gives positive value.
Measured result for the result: 0.07 nm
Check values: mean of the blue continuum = 11.1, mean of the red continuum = 11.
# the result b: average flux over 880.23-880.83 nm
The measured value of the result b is 11.4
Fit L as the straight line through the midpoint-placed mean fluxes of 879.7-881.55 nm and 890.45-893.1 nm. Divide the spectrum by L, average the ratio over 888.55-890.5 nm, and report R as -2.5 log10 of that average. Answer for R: 0.06 mag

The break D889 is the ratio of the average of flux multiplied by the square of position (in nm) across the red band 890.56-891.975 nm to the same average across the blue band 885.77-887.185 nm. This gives 1.12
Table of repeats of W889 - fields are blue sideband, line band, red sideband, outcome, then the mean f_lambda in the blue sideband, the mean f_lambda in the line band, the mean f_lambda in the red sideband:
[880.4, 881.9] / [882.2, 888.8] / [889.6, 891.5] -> 0.147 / 11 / 11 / 11.5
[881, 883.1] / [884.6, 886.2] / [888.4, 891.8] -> 0.011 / 11.1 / 11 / 11.1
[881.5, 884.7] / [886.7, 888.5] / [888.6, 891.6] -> 0.007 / 11.1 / 11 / 11.1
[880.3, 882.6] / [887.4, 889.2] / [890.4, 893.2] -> 0.017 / 11.1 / 11.2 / 11.4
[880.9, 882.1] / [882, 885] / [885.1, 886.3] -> -0.035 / 11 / 11.1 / 11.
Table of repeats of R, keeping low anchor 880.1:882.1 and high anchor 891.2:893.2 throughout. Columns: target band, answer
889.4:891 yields 0.06 mag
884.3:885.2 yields -0.04 mag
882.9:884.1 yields 0.05 mag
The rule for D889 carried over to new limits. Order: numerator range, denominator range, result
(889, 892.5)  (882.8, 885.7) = 1.02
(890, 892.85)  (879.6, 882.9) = 1.05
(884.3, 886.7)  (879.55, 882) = 1.01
